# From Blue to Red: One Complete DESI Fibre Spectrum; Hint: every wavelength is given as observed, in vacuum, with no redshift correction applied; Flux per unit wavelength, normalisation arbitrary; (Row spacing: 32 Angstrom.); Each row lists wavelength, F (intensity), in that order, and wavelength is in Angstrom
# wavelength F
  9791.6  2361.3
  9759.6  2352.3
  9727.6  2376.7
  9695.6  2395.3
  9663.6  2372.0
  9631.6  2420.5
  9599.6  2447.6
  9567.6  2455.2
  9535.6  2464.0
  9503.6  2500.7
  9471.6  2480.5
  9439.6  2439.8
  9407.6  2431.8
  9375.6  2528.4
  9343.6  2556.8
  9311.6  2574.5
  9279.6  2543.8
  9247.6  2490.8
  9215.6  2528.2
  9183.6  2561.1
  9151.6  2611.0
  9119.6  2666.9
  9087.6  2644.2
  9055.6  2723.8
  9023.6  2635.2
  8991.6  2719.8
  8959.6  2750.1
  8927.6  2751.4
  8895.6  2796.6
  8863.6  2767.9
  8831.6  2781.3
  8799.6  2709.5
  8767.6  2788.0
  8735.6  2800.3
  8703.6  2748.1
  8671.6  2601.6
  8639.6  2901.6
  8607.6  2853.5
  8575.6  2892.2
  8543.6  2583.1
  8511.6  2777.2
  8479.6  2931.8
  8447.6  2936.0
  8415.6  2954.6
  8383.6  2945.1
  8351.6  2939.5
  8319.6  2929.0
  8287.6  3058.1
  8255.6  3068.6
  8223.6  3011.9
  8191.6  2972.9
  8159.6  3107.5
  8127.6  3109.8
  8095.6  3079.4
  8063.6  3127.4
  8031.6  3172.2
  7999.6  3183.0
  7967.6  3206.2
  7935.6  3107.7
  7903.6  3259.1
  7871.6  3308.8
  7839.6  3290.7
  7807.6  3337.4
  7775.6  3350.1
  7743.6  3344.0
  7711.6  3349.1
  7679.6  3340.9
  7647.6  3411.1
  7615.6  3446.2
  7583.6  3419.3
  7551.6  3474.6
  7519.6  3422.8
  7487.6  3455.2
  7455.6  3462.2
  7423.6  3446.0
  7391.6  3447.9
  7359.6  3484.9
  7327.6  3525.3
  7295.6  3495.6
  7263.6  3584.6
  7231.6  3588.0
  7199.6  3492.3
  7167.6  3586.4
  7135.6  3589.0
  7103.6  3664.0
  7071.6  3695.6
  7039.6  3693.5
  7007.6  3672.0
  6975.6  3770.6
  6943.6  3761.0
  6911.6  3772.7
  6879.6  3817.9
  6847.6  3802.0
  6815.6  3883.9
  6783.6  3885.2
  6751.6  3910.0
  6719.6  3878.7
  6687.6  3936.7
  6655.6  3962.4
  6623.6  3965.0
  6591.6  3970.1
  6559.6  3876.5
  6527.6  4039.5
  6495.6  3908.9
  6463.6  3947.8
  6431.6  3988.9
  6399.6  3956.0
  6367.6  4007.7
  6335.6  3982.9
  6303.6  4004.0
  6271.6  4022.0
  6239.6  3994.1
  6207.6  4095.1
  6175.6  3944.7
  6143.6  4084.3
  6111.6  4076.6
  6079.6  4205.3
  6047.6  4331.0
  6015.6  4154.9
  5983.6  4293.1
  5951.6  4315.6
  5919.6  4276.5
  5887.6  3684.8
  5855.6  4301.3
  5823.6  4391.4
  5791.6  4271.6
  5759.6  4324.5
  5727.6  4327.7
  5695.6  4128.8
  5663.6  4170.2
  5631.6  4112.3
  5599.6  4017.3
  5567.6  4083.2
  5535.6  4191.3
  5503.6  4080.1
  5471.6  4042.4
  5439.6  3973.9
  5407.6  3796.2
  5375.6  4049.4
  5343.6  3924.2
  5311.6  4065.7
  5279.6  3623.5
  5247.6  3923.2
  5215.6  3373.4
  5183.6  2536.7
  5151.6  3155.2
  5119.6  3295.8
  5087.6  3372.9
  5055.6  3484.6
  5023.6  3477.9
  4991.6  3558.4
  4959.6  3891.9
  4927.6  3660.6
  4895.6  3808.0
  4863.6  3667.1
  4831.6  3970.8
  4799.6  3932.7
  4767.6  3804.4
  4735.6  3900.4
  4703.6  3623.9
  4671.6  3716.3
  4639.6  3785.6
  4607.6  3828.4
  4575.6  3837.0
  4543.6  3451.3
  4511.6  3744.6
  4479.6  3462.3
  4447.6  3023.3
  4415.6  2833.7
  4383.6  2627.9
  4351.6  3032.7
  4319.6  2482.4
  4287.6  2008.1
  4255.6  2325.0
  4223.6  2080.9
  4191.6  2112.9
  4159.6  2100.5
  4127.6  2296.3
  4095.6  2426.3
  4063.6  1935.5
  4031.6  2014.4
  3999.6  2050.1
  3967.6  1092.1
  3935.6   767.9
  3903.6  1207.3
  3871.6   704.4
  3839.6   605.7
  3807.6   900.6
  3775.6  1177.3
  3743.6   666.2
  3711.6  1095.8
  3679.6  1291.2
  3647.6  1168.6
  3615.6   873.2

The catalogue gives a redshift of 0.00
